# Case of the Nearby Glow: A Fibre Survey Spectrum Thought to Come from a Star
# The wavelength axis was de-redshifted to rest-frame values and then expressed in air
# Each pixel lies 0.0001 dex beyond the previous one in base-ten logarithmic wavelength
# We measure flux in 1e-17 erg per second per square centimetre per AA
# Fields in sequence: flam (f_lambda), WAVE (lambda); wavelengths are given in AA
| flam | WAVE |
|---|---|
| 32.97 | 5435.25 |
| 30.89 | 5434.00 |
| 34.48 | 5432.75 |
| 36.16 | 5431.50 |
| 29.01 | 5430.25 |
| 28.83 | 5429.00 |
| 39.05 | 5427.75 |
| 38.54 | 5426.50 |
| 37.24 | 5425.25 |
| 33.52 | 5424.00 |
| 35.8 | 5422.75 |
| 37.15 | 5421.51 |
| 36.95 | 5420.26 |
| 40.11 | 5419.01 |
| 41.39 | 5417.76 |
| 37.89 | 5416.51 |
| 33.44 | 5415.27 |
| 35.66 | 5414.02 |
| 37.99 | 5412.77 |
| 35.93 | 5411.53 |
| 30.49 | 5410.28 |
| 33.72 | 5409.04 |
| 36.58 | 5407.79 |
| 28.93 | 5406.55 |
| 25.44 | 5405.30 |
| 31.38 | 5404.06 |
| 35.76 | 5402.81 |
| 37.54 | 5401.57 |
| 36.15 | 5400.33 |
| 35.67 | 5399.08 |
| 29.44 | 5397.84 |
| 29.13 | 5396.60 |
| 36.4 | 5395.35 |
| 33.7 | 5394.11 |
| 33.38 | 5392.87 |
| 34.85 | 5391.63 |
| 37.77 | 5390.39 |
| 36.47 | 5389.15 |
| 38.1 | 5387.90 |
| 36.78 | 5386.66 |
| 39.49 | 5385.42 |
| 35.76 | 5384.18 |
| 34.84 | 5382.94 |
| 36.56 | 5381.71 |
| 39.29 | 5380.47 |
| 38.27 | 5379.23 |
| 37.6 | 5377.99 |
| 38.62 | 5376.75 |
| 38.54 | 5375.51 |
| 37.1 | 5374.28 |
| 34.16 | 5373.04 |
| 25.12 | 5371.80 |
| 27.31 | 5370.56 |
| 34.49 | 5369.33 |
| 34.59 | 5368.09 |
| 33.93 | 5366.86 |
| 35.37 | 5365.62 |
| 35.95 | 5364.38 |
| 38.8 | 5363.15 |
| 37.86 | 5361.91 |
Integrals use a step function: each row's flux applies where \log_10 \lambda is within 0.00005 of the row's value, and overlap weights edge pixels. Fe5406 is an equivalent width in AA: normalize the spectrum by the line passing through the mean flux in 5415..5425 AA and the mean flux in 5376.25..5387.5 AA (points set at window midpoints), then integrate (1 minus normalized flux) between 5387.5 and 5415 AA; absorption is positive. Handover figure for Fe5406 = 2.40 AA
